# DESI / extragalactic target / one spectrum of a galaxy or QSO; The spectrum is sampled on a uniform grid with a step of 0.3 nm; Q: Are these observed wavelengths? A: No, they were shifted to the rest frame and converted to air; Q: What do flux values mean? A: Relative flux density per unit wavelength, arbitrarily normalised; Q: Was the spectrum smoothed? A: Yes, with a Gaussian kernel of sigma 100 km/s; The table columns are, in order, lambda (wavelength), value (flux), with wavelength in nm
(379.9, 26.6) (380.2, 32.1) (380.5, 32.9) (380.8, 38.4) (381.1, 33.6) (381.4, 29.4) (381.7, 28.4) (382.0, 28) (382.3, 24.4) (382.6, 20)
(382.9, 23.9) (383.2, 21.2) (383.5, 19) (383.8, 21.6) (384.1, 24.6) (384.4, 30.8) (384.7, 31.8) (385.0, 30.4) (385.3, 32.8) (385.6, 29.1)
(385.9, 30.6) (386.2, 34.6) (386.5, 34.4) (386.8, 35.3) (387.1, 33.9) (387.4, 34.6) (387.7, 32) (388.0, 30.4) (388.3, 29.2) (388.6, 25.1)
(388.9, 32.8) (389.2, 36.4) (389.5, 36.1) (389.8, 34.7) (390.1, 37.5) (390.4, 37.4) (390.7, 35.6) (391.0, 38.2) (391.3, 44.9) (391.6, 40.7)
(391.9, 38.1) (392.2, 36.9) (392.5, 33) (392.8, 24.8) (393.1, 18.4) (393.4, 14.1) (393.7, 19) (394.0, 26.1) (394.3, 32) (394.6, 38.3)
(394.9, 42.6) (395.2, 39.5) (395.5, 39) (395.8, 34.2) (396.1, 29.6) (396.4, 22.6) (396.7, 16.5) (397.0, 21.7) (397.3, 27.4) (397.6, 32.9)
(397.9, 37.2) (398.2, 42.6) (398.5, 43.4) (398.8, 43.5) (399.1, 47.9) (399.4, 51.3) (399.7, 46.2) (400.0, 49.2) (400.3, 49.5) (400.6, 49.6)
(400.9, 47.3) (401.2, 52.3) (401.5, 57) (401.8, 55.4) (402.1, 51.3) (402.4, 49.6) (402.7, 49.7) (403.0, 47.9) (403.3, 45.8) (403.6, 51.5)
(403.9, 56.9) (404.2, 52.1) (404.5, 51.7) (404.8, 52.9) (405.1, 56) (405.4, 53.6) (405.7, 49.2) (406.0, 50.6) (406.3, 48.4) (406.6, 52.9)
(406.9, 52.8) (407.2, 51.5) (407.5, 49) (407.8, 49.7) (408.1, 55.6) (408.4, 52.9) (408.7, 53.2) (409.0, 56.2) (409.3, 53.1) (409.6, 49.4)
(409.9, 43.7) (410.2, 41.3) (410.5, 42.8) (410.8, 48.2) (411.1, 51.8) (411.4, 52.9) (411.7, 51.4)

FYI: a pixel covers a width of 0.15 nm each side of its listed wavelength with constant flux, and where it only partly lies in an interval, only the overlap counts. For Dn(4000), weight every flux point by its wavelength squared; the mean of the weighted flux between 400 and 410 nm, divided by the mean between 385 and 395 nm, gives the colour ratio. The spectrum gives 1.70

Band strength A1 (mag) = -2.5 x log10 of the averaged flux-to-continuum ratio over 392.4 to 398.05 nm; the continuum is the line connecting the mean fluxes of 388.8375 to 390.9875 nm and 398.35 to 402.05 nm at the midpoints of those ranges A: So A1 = 0.43 mag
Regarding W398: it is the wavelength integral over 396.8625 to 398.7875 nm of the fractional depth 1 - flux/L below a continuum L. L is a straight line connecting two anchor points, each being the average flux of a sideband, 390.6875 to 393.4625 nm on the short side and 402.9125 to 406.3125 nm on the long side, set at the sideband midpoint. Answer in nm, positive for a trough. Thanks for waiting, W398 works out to 0.31 nm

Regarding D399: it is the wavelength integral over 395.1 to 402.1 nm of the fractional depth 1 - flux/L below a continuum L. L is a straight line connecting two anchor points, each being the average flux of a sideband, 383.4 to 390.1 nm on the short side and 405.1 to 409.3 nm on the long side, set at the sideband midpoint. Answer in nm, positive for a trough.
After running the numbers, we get 0.44 nm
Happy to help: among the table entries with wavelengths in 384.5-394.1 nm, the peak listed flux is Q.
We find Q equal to 44.9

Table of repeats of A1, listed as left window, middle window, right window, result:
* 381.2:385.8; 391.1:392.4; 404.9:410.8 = -0.151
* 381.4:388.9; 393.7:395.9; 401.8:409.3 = 0.142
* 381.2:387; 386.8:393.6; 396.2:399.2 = -0.089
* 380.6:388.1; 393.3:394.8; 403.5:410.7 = 0.398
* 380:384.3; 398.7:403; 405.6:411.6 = -0.152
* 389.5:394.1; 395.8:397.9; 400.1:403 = 0.495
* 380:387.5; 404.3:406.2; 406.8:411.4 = -0.115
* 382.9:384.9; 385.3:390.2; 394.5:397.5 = -0.219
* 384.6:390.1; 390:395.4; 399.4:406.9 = 0.166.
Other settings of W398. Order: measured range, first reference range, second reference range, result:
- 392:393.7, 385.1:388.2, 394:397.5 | 0.34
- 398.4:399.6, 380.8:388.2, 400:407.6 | -0.02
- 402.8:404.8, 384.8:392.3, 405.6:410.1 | -0.15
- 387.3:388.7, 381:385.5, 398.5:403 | 0.11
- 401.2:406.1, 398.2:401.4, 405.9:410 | -0.24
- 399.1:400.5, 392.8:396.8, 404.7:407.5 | -0.36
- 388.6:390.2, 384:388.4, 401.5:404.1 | 0.05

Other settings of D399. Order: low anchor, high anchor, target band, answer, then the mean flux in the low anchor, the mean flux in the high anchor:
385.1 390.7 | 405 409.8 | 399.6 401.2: -0.125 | 33.2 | 52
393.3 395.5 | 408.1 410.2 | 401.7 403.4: -0.316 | 31.2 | 51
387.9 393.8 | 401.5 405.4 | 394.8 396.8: 0.385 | 32.3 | 52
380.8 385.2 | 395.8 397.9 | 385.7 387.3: -0.417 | 26.7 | 26.6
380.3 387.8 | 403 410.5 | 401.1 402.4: -0.205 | 29.4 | 51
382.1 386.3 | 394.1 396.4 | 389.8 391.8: -0.429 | 26.7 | 35.3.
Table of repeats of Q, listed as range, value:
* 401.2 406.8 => 57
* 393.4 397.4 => 42.6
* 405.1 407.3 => 56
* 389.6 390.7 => 37.5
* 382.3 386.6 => 34.6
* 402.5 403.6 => 51.5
